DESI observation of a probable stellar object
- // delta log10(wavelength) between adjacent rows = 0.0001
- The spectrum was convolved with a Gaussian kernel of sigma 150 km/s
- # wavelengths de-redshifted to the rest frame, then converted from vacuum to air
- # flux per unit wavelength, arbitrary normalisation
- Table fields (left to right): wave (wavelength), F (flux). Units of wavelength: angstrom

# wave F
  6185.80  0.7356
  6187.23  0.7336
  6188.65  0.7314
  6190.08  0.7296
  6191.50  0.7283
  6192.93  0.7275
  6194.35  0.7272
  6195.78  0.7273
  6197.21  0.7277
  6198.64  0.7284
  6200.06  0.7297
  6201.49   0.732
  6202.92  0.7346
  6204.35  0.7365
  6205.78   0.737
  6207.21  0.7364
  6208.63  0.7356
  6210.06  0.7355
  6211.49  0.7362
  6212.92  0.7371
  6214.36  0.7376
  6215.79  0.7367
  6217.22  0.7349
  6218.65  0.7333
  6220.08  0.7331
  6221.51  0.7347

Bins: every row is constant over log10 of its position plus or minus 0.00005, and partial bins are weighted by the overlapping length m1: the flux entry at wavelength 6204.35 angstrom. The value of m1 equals 0.7365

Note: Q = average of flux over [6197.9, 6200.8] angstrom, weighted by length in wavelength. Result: 0.73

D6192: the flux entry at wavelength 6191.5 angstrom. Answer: 0.7283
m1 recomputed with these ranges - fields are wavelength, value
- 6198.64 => 0.7284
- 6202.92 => 0.7346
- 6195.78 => 0.7273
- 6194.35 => 0.7272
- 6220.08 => 0.7331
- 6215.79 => 0.7367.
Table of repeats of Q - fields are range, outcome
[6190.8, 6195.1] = 0.727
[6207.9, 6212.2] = 0.737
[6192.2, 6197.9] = 0.727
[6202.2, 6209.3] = 0.736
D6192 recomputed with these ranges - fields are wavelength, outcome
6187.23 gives 0.7336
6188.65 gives 0.7314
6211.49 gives 0.7362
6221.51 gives 0.7347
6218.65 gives 0.7333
